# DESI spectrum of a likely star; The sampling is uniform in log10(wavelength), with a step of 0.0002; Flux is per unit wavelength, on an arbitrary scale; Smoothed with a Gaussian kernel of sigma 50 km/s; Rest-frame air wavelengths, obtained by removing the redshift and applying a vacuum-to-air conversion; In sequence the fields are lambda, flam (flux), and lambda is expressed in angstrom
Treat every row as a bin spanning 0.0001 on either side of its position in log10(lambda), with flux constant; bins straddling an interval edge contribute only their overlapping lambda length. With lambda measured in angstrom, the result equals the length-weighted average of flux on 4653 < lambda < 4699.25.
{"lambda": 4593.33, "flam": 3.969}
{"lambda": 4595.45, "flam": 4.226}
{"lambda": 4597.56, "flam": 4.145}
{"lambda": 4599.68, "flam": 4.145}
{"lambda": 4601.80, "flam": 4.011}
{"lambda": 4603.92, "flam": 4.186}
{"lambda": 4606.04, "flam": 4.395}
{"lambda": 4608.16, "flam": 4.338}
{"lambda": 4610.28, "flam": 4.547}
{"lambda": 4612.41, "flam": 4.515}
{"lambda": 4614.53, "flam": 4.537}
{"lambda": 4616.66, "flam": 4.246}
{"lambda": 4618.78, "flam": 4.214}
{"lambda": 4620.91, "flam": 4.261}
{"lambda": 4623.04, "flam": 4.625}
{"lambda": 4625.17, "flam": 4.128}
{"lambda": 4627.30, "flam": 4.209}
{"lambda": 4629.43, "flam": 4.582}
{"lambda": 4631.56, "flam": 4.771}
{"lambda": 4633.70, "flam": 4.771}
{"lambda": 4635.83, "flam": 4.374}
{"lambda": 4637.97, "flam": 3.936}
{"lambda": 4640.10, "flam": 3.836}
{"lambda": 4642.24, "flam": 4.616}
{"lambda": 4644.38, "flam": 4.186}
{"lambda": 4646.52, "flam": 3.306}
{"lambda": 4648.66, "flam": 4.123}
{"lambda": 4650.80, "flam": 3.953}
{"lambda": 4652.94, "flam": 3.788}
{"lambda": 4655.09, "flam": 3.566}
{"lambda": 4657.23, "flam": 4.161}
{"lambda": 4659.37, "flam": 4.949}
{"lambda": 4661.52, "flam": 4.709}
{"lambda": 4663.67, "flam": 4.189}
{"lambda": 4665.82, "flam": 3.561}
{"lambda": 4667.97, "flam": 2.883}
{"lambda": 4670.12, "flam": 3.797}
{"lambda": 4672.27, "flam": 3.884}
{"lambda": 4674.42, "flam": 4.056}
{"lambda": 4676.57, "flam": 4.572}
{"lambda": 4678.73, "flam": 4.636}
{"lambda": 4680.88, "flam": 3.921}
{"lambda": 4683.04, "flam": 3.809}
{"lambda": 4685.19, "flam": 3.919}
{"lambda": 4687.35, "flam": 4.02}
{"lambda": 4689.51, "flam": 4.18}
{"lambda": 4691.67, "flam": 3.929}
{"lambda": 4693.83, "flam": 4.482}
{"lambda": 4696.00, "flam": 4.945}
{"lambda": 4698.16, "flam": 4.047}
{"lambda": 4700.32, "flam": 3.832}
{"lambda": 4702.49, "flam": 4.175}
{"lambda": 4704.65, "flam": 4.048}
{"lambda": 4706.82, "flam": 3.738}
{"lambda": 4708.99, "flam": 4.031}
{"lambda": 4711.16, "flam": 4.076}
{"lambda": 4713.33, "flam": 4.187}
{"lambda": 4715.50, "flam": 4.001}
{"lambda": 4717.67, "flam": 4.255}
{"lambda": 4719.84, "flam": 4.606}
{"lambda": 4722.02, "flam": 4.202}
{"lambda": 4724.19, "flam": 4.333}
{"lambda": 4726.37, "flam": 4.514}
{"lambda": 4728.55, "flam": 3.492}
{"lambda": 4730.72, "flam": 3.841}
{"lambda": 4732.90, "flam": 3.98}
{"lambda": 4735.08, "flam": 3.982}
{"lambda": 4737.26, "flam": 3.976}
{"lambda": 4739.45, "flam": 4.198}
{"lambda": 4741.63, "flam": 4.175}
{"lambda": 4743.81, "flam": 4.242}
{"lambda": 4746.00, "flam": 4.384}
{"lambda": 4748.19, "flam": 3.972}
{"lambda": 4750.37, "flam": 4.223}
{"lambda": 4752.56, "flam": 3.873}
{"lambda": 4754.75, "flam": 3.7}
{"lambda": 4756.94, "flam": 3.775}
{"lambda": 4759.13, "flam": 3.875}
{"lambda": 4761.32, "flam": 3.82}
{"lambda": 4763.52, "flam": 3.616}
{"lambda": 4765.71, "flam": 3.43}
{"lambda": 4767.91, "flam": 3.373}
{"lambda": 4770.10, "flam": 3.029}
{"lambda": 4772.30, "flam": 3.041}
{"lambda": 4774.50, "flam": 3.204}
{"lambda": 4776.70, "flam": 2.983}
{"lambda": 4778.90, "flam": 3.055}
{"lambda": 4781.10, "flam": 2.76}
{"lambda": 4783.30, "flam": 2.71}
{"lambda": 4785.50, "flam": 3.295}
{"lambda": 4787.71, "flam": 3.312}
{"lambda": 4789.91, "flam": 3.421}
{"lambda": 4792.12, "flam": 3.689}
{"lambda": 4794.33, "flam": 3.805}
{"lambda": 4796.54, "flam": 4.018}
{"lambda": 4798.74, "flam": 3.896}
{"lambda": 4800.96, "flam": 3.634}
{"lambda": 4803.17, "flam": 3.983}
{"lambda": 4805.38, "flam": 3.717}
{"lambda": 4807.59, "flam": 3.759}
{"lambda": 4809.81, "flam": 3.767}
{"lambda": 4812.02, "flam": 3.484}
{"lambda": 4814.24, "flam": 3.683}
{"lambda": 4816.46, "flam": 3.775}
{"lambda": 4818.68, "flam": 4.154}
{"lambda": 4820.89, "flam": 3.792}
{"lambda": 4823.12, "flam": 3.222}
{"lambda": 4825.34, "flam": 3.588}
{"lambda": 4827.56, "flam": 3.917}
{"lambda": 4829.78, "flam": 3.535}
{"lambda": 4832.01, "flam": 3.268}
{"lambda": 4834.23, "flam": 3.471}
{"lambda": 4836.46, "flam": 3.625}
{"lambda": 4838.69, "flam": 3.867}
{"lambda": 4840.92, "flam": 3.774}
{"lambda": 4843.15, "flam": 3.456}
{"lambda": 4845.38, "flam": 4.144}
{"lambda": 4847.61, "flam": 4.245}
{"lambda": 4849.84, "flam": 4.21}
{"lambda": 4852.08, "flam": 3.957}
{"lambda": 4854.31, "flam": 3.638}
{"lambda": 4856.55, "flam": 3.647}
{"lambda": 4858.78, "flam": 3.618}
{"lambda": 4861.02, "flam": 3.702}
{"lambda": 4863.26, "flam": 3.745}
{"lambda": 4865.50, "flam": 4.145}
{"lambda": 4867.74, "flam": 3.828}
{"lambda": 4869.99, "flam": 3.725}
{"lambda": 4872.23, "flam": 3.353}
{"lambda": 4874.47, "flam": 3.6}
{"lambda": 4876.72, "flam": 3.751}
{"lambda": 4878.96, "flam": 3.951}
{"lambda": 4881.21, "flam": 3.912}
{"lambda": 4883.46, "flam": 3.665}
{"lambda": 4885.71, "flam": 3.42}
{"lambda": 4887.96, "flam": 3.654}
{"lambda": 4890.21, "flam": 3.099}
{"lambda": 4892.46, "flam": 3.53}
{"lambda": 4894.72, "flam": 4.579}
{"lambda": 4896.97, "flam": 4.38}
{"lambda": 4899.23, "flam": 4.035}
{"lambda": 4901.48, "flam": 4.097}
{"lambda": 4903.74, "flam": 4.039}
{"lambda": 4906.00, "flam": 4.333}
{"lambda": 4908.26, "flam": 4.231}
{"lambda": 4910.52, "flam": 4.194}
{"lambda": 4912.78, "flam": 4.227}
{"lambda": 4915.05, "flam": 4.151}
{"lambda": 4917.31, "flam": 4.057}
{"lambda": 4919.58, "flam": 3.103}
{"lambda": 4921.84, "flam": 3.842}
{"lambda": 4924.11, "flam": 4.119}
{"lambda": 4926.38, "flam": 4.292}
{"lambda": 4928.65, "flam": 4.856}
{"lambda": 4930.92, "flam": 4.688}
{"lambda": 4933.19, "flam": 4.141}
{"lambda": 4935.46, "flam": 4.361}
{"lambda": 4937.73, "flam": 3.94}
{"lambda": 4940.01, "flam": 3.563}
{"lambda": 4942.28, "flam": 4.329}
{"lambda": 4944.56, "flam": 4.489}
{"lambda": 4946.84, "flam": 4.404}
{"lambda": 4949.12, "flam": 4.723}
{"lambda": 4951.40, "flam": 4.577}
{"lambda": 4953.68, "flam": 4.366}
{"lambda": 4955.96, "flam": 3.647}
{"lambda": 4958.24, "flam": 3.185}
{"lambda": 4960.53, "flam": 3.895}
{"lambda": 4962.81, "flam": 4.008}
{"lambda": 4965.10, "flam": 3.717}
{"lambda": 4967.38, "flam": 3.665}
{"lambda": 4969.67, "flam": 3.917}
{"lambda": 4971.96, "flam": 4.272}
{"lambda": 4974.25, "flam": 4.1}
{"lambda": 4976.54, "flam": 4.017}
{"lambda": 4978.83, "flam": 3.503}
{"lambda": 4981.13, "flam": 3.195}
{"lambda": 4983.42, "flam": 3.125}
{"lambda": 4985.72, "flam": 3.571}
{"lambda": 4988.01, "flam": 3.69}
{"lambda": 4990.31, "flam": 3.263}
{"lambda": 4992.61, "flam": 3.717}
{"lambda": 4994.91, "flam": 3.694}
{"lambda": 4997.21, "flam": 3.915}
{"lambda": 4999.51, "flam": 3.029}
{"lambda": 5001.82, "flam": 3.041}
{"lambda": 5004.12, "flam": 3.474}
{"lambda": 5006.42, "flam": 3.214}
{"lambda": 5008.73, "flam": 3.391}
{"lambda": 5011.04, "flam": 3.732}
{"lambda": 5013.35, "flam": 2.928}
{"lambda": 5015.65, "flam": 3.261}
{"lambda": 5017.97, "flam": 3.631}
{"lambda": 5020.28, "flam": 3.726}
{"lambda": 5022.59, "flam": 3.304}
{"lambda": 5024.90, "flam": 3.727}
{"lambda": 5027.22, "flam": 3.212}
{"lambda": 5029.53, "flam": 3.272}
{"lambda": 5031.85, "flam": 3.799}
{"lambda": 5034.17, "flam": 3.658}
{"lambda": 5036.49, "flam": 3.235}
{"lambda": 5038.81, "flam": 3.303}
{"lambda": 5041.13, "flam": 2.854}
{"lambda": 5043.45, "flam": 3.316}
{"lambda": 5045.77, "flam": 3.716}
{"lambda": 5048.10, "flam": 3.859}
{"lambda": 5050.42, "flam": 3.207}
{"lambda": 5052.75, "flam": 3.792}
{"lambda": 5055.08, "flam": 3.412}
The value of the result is 4.1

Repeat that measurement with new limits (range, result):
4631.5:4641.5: 4.3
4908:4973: 4.1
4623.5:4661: 4.21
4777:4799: 3.36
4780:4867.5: 3.68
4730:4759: 4.02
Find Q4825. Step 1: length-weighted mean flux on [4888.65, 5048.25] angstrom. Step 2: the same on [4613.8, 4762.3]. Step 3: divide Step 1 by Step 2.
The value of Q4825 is 0.9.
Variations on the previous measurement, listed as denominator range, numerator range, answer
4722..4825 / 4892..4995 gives 1.08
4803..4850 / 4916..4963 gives 1.11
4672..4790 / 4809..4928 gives 0.99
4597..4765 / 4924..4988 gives 0.97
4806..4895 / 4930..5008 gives 1.03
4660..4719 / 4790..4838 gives 0.91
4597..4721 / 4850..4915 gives 0.93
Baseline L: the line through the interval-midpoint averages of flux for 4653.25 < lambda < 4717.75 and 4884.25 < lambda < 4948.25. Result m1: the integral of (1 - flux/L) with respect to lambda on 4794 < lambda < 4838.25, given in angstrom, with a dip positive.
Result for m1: 4.1 angstrom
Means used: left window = 4.08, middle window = 3.71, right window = 4.08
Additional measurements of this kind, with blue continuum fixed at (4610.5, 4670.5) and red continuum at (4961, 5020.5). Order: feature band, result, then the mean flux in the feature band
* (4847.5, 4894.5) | 0.5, 3.74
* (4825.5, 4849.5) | 0.6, 3.74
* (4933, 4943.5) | -1.2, 4.06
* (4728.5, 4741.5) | 0.2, 3.97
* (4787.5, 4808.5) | 0.9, 3.74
